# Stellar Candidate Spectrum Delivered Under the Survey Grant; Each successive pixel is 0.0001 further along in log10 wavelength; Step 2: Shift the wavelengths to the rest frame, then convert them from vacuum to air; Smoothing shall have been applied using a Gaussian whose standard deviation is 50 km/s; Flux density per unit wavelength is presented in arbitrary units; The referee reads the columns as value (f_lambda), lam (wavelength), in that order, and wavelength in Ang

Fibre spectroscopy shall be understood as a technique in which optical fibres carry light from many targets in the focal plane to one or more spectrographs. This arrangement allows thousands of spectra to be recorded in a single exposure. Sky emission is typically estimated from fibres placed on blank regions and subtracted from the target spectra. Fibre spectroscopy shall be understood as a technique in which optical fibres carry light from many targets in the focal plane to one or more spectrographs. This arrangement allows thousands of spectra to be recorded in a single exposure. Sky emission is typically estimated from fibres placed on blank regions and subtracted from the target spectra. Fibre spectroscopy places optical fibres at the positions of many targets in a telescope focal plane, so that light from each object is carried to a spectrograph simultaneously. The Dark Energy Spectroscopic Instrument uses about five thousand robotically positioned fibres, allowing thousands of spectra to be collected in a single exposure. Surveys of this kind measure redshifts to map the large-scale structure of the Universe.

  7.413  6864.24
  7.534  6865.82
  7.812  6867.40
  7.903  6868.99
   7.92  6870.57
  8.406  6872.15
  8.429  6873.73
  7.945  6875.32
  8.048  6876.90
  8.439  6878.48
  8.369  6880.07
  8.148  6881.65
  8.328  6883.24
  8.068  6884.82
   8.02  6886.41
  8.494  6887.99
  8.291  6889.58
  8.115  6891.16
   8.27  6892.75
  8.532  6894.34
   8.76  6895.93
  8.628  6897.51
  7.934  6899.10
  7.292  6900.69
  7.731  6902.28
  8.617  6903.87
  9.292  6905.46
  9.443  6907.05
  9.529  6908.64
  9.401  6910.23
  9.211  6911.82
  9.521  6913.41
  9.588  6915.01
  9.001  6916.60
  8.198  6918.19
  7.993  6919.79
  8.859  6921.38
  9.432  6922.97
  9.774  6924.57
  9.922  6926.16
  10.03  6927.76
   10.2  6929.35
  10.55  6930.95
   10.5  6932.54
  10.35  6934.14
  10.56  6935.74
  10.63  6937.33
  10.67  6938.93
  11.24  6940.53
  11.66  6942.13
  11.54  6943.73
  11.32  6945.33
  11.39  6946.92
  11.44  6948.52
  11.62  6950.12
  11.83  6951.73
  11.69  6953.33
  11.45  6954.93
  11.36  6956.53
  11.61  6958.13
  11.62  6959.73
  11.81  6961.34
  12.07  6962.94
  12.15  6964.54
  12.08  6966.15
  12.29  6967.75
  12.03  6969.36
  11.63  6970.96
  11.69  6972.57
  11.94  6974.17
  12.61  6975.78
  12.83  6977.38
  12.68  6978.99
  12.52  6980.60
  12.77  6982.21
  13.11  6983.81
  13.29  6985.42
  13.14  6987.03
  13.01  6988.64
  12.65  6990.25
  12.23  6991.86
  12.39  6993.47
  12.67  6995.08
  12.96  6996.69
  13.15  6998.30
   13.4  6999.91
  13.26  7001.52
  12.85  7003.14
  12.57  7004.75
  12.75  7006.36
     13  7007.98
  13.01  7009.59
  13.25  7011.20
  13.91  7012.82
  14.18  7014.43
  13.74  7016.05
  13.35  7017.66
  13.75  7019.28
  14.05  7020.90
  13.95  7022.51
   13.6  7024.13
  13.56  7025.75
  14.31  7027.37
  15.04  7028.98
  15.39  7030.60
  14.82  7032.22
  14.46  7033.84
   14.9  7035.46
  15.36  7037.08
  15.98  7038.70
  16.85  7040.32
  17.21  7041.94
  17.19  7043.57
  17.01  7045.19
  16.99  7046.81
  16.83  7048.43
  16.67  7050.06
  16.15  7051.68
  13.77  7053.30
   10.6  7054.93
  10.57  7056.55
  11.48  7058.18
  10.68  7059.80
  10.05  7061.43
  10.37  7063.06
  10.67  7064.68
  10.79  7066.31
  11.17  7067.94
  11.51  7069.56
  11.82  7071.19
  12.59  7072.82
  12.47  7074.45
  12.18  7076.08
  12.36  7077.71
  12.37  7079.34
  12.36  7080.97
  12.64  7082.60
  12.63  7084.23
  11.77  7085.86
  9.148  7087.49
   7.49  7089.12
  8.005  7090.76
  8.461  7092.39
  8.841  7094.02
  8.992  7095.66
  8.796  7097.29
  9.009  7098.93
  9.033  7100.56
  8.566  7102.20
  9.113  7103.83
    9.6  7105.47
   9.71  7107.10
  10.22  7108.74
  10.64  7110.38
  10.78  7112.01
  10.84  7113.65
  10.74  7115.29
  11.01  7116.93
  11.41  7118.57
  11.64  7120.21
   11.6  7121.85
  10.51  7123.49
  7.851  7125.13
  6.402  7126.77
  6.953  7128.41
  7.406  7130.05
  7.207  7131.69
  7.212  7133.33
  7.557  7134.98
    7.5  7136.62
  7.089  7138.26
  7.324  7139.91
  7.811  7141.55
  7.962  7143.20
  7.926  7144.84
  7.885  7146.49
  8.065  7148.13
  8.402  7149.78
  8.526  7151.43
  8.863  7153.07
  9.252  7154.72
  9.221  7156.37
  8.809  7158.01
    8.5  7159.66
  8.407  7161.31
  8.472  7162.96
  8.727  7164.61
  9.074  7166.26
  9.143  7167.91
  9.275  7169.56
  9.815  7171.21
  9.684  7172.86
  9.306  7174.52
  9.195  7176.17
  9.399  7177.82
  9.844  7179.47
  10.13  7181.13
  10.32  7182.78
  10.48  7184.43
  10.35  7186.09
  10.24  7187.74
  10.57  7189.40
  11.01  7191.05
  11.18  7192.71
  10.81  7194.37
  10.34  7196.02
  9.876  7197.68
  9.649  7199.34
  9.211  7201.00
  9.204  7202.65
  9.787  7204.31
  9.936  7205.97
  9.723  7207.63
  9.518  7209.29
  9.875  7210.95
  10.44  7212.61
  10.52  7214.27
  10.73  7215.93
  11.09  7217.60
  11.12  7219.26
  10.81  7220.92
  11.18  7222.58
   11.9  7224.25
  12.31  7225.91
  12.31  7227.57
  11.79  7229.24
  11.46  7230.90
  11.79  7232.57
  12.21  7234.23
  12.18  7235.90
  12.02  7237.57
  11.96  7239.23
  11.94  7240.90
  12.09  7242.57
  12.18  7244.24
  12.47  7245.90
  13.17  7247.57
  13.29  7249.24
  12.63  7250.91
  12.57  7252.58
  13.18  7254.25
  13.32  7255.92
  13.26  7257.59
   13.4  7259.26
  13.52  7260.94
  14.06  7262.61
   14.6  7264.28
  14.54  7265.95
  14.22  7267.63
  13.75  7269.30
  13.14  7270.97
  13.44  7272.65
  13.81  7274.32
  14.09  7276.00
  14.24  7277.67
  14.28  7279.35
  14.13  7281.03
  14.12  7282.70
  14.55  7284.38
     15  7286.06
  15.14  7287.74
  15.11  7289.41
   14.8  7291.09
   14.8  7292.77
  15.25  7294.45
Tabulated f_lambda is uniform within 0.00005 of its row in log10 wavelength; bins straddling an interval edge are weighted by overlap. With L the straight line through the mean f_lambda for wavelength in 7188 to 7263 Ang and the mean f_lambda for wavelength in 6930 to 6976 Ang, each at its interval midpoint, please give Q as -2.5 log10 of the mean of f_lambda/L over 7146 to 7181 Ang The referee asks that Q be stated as 0.27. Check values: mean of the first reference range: 11.5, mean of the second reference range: 11.5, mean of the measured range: 8.98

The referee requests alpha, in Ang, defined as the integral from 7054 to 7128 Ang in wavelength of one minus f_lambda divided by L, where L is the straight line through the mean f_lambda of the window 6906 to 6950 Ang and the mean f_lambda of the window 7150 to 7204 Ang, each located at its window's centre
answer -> -5.0 Ang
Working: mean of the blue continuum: 10.1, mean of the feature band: 10.4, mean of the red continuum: 9.58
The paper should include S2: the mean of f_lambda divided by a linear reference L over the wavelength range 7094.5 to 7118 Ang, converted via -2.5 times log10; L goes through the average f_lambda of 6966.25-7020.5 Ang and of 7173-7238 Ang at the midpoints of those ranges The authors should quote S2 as 0.19 mag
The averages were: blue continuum 12.9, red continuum 10.6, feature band 9.79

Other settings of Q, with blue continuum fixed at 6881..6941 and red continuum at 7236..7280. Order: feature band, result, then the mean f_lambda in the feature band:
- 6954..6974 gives -0.21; 11.8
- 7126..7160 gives 0.45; 7.89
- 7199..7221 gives 0.25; 10.1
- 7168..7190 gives 0.24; 9.86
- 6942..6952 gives -0.20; 11.5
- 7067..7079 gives -0.09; 12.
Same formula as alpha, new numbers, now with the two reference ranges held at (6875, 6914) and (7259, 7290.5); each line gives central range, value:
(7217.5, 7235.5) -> 2.4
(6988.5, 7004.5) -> -4.5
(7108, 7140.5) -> 7.7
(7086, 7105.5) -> 4.5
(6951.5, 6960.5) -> -2.1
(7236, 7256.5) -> 1.8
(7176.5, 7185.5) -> 2.0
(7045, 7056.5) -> -4.5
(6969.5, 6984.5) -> -4.1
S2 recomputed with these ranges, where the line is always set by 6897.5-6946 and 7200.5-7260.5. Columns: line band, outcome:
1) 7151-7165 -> 0.261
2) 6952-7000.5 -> -0.230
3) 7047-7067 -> -0.193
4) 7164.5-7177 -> 0.203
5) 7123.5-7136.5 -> 0.420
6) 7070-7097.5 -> -0.015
